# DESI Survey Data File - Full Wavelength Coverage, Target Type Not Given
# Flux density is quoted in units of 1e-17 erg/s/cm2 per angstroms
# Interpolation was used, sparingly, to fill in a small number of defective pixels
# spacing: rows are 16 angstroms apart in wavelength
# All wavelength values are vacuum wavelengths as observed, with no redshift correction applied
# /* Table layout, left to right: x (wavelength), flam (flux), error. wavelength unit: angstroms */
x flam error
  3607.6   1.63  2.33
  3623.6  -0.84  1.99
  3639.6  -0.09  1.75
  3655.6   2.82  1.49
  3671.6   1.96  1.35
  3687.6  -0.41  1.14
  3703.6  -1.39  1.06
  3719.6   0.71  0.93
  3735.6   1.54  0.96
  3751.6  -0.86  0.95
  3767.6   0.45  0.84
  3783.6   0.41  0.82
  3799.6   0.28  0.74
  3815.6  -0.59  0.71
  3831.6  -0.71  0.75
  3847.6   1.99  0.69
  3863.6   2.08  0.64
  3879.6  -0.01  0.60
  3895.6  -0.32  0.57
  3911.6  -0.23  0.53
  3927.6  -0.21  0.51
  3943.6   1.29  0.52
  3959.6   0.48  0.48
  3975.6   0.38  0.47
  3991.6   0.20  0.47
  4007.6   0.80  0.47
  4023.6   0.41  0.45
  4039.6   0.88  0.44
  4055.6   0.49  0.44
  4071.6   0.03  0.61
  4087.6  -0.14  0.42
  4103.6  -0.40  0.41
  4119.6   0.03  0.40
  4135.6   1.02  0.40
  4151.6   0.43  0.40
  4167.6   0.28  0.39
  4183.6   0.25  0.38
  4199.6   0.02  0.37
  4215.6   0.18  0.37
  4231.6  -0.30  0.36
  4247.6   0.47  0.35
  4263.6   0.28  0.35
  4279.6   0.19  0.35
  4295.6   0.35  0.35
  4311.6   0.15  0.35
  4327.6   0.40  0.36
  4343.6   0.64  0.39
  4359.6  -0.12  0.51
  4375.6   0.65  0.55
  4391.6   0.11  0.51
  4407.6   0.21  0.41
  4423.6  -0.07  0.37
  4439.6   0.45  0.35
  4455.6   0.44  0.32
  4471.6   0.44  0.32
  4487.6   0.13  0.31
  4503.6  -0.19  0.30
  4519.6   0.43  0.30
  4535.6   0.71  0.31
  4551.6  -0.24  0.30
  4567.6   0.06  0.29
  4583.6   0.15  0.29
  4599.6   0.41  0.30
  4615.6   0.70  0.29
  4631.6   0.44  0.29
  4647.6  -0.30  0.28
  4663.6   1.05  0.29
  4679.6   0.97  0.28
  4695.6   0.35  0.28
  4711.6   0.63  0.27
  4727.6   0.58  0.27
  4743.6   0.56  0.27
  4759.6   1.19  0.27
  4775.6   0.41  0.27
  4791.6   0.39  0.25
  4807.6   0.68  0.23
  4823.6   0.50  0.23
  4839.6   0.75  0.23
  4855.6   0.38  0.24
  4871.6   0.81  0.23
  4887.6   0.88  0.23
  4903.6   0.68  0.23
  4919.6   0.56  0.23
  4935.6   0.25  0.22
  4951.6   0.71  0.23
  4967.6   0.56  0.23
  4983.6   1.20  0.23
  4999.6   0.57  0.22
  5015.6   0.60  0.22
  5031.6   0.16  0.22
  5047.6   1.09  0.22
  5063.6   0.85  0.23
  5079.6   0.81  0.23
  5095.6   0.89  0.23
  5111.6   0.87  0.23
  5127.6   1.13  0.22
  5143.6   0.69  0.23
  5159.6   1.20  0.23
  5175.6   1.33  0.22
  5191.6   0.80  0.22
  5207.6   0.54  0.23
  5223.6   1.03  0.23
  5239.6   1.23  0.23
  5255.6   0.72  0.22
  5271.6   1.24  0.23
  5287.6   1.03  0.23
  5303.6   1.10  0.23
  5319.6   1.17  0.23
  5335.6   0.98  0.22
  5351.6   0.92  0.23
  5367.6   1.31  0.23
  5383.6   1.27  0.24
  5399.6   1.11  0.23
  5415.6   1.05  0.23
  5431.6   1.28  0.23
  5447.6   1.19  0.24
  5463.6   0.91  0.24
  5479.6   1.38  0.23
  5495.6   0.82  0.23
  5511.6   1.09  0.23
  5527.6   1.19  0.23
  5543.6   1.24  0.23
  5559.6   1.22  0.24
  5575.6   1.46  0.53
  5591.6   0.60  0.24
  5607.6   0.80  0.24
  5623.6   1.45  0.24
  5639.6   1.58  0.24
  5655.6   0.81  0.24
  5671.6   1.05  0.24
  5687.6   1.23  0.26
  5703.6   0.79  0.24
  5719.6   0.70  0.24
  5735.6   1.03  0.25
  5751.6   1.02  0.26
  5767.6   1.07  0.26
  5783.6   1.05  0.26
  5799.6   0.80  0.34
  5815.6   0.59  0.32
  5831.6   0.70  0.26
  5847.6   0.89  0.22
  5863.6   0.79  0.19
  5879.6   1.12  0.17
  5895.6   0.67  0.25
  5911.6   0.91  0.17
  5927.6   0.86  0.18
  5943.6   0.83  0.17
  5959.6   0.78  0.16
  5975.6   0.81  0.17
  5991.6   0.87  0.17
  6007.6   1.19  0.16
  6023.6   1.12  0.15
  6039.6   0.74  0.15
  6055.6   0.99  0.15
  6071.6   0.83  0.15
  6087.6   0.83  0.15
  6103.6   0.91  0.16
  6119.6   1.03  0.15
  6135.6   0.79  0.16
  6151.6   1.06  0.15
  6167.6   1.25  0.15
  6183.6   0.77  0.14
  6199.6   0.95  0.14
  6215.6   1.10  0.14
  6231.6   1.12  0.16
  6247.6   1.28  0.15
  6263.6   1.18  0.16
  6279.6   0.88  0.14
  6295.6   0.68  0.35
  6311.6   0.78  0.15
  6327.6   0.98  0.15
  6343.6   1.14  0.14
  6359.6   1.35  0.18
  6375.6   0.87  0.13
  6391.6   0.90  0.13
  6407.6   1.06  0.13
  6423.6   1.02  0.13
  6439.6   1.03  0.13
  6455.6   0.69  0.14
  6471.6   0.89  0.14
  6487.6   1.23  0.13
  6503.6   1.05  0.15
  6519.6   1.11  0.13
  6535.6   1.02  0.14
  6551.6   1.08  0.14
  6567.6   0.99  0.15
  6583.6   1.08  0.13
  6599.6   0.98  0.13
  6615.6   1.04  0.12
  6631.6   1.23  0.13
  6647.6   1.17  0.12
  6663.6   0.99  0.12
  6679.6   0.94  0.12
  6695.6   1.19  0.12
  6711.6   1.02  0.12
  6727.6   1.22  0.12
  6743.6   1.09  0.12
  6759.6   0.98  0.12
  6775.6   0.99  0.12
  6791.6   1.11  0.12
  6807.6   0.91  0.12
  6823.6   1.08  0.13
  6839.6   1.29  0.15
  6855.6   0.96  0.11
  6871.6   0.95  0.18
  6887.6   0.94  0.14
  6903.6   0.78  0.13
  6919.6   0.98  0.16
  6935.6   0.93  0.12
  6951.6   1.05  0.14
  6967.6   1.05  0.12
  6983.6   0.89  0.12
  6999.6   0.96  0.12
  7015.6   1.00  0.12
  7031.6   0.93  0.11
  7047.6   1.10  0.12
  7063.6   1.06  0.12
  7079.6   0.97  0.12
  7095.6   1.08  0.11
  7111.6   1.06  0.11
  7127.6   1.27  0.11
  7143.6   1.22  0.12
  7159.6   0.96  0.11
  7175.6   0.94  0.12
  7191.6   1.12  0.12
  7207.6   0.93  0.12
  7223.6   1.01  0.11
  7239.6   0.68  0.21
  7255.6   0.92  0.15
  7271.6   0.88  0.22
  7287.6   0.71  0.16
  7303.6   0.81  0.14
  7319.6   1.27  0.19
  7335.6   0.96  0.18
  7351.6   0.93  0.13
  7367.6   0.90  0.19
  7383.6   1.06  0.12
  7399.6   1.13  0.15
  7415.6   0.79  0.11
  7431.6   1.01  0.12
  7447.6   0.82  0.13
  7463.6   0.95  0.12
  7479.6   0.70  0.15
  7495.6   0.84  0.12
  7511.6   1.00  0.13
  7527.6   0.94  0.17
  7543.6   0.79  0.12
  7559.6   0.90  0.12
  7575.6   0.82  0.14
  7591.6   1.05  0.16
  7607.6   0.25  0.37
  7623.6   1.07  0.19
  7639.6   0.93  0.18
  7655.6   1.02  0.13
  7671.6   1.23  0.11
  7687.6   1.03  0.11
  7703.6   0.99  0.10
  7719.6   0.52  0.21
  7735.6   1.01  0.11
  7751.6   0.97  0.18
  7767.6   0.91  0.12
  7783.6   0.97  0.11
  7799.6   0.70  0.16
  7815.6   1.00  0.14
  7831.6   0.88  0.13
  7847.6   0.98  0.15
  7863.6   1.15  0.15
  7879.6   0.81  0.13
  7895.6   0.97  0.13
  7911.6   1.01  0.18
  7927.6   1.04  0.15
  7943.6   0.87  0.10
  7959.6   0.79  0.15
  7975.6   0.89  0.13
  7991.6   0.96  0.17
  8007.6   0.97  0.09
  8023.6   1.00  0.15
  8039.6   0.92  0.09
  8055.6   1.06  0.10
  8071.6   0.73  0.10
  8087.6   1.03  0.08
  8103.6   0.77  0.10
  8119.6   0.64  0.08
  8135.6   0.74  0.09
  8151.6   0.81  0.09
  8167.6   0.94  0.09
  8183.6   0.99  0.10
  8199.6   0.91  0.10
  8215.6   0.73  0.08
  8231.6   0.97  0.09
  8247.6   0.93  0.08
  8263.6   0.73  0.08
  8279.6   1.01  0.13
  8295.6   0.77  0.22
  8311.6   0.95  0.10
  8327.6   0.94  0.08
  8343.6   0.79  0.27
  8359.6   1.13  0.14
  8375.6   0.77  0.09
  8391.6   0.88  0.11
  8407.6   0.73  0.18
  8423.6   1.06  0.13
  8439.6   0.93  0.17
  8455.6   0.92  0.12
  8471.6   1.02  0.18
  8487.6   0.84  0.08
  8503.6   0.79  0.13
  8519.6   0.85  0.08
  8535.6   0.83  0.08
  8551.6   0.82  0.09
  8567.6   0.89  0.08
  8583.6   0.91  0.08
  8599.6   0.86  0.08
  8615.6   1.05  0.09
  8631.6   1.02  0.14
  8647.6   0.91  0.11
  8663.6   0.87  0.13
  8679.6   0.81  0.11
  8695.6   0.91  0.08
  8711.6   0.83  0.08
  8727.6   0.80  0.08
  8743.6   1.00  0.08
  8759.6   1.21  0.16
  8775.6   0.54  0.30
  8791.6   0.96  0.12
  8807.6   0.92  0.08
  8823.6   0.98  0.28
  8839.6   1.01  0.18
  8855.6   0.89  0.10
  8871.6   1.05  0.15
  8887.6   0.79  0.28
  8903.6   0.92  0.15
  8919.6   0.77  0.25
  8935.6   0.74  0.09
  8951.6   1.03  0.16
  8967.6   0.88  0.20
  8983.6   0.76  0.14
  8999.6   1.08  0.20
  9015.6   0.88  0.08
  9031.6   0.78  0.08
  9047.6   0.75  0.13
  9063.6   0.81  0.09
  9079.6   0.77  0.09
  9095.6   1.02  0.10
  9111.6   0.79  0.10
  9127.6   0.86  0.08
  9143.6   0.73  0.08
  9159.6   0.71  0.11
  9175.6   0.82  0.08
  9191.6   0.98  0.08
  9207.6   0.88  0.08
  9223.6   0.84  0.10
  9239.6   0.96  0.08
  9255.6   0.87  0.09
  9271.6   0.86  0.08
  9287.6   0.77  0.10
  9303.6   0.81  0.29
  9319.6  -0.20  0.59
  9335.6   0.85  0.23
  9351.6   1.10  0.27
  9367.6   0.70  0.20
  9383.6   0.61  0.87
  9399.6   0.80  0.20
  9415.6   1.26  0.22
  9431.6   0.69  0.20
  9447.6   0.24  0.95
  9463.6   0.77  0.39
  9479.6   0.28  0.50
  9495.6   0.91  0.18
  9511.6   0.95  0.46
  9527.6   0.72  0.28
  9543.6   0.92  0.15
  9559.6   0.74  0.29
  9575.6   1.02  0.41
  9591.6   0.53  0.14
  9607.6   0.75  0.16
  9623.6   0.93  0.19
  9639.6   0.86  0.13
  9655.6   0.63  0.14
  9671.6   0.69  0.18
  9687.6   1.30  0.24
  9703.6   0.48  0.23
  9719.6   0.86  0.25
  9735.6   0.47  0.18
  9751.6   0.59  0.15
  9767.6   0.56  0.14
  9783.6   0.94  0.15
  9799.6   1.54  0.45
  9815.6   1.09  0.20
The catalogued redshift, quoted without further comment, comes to 0.169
